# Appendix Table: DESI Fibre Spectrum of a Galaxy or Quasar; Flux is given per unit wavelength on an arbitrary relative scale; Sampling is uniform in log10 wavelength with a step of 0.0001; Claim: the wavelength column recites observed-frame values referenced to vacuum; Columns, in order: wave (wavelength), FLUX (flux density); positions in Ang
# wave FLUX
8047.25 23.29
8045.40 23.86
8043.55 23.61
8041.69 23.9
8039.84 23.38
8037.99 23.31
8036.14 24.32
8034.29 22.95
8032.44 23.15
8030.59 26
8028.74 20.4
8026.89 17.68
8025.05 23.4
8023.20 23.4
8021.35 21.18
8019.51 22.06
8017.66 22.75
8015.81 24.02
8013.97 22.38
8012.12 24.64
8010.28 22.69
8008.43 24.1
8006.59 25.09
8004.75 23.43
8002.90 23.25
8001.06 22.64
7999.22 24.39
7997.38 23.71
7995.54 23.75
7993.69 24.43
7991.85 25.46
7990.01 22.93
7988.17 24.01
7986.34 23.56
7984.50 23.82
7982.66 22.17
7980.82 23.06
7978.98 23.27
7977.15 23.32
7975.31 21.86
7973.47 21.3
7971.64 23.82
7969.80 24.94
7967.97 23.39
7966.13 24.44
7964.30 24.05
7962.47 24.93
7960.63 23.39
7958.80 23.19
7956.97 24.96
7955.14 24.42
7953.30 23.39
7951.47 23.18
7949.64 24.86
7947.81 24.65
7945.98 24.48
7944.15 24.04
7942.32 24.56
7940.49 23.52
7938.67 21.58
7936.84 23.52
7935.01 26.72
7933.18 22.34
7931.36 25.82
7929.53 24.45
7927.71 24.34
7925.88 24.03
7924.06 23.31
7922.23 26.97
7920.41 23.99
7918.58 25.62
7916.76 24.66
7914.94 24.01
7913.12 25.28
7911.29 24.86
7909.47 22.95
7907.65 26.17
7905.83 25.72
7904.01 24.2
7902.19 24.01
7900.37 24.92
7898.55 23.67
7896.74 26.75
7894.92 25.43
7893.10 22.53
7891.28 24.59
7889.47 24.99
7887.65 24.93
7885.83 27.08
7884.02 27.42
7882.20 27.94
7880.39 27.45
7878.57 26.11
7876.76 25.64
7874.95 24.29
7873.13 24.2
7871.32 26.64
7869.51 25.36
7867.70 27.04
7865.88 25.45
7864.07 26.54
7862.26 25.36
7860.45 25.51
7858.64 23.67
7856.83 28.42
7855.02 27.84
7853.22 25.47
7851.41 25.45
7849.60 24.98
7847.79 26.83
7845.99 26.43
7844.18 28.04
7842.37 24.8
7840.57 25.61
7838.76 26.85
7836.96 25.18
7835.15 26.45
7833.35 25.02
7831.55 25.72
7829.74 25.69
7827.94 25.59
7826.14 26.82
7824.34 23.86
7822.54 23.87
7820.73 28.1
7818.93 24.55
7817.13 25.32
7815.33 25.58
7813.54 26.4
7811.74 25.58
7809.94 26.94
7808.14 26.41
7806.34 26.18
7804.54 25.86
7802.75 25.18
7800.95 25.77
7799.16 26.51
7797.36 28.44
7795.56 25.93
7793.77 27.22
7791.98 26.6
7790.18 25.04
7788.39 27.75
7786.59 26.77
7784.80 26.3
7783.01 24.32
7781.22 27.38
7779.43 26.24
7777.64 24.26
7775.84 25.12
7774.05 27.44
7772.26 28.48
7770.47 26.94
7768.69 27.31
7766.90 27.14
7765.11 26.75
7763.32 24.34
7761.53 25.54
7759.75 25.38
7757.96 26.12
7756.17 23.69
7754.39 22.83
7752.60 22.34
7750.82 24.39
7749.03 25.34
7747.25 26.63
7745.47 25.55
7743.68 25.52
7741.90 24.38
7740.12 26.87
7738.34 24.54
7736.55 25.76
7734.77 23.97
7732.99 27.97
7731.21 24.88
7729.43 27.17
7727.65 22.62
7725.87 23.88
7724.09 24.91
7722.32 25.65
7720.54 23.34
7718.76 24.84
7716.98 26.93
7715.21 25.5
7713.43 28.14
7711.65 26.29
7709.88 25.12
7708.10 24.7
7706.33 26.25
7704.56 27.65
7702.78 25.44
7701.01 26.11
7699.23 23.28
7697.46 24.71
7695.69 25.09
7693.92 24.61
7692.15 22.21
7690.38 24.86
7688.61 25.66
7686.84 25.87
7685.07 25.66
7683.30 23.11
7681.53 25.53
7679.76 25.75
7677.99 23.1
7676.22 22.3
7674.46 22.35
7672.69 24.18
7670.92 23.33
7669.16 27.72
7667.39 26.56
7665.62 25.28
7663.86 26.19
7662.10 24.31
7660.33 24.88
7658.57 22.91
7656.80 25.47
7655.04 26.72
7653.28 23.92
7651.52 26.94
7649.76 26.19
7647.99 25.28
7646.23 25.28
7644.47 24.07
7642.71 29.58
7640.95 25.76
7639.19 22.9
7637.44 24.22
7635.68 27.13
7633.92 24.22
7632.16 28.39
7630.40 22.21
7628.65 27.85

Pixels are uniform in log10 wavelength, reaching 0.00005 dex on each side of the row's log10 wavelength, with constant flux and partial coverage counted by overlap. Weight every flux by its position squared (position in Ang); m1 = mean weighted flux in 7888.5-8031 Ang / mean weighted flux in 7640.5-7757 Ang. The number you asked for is 1.02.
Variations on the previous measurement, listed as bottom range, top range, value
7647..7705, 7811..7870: 1.08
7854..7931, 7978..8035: 0.94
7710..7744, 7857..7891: 1.06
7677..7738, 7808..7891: 1.07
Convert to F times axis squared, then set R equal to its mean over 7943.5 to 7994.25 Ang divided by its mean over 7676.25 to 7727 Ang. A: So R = 1.0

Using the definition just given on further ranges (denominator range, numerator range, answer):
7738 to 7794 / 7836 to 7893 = 1.03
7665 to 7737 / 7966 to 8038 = 1.00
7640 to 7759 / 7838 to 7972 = 1.05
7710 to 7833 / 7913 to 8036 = 0.97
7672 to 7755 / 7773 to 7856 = 1.07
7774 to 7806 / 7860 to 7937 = 0.99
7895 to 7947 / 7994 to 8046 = 0.97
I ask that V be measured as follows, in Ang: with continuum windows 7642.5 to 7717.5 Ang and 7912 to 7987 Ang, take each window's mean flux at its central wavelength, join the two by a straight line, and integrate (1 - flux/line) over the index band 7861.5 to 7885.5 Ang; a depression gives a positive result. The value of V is -1.8 Ang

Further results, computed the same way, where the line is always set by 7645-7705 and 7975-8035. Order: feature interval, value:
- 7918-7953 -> -1.08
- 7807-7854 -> -3.36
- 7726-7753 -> -0.68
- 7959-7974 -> -0.27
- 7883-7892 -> -0.77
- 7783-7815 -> -2.71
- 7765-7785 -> -1.69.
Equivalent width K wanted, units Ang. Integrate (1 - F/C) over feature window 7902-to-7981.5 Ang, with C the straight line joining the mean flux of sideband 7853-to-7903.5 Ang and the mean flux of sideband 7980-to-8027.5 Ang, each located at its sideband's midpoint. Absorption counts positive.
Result 1.1 Ang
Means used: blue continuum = 25.7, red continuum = 23.3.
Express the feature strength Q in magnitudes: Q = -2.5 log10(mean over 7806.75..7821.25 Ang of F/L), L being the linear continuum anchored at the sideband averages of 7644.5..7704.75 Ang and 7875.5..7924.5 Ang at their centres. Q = -0.04 mag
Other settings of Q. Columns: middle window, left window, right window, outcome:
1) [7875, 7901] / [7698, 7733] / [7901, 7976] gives -0.05 mag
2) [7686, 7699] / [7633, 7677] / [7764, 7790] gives 0.04 mag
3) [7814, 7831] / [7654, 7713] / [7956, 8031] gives -0.06 mag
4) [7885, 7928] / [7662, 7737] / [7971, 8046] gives -0.04 mag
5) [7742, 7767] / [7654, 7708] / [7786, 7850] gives 0.02 mag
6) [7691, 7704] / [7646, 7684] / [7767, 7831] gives 0.03 mag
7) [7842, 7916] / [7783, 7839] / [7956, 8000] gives -0.02 mag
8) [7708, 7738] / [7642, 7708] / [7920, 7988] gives -0.02 mag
